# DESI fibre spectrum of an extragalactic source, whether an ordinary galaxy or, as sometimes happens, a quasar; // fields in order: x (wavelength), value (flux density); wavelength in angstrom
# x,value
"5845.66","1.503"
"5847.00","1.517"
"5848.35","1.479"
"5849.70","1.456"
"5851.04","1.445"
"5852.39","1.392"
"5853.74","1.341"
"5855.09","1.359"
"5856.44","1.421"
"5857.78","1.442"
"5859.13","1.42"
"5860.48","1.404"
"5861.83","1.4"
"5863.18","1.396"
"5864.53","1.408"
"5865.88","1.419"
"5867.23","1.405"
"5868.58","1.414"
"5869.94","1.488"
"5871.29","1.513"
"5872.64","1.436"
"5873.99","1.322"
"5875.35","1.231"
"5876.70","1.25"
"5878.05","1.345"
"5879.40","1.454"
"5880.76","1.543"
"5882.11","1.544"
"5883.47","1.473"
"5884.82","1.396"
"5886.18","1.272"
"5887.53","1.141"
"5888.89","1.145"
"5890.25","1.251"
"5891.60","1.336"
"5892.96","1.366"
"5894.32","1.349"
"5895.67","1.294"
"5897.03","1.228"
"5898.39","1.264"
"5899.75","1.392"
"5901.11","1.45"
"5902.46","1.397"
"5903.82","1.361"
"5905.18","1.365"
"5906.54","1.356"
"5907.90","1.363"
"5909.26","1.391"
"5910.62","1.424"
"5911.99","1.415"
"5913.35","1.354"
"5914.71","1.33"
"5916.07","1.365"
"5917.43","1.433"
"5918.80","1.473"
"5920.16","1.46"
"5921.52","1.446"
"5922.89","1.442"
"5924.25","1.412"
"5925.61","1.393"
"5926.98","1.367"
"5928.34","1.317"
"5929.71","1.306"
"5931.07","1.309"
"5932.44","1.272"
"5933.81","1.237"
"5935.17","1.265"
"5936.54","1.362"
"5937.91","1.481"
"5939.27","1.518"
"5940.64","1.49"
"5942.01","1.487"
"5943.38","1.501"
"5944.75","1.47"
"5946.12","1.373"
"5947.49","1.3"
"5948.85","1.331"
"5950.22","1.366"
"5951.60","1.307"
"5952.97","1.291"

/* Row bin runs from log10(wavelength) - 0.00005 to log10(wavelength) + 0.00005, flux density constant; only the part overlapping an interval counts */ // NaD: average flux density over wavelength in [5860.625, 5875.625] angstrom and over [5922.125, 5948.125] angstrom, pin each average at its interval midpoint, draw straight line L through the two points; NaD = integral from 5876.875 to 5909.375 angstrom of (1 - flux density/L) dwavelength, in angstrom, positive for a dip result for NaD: 1.11 angstrom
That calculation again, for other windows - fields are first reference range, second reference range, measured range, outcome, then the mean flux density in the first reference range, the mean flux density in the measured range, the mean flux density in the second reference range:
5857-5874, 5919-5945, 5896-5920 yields 0.55 angstrom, 1.42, 1.37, 1.4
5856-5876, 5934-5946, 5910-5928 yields 0.25 angstrom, 1.41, 1.41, 1.43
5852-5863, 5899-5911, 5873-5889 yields 0.47 angstrom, 1.4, 1.35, 1.39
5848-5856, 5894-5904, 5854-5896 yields 0.02 angstrom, 1.41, 1.38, 1.34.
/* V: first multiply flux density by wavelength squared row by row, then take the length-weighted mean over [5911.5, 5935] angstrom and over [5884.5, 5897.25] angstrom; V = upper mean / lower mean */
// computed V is 1.09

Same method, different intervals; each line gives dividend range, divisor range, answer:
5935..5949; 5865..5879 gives 1.05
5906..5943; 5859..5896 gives 1.03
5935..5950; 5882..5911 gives 1.08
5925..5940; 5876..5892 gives 1.02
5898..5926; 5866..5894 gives 1.03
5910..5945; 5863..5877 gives 1.02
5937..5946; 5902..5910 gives 1.09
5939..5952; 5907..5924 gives 1.01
